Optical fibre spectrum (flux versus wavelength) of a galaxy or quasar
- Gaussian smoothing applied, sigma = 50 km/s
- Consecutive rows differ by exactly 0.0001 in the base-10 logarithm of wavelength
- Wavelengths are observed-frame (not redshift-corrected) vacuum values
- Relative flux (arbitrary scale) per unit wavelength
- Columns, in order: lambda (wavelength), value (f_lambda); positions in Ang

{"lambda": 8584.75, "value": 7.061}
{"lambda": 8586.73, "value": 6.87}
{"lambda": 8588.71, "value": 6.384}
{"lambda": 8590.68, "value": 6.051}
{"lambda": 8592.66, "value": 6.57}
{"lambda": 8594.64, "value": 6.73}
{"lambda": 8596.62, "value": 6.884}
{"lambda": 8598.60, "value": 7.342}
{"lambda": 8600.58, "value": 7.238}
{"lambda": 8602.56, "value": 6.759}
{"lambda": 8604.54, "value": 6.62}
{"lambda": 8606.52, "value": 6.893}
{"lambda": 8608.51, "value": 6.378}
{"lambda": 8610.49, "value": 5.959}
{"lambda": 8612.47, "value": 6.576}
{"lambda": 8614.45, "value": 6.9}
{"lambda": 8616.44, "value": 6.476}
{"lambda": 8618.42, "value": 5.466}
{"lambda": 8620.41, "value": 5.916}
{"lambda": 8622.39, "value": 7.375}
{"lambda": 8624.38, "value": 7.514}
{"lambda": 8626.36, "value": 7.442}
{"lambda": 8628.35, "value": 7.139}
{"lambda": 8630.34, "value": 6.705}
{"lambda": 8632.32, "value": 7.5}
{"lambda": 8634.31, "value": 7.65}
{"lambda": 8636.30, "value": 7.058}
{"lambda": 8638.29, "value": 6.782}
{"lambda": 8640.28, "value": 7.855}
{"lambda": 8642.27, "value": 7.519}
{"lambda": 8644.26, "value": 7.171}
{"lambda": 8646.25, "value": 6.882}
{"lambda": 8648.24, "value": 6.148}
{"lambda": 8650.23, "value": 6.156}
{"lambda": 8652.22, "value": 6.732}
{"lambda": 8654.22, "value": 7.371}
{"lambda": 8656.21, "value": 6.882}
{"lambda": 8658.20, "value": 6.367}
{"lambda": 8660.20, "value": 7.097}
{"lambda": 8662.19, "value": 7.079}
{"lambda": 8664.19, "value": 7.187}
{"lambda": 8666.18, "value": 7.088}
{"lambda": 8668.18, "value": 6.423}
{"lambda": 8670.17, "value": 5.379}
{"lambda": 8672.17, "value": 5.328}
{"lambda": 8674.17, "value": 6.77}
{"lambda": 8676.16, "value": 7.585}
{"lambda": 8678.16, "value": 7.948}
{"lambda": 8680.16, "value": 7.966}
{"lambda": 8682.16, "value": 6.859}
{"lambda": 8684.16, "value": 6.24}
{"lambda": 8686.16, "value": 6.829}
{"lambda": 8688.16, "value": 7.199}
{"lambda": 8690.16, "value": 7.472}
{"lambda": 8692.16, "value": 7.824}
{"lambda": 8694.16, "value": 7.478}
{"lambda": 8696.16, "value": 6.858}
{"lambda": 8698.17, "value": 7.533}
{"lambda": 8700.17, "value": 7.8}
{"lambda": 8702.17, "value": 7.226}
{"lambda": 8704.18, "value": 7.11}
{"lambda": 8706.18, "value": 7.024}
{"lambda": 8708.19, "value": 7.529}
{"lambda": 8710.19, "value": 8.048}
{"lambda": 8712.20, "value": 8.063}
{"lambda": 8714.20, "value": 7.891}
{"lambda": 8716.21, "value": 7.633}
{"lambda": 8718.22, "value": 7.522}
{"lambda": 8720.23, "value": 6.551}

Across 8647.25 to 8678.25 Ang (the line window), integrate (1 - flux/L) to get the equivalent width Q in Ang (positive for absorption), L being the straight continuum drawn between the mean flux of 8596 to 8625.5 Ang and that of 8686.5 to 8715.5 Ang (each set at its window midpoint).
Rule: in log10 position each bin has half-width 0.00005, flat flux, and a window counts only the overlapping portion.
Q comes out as 2.0 Ang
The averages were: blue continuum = 6.69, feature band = 6.69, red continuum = 7.49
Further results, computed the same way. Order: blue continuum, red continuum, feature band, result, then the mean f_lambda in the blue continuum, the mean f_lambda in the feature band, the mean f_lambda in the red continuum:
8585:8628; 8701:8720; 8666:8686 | 1.4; 6.7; 6.75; 7.52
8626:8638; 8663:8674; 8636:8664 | -0.7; 7.21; 6.94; 6.33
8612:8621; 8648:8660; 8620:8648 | -3.2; 6.26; 7.18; 6.67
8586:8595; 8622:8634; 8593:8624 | 1.0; 6.5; 6.65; 7.3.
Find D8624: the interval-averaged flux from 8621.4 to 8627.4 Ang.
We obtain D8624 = 7.44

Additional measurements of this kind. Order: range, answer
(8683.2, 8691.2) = 6.94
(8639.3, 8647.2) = 7.36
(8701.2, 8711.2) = 7.38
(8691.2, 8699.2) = 7.42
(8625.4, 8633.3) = 7.2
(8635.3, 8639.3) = 6.92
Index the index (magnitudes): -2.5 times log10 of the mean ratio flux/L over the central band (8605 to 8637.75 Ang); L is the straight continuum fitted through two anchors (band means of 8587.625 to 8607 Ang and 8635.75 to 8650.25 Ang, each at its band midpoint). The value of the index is 0.01 mag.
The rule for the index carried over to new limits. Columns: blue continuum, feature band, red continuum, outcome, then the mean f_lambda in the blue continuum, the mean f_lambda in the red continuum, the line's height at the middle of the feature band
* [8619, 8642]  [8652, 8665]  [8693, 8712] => 0.045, 7.16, 7.43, 7.26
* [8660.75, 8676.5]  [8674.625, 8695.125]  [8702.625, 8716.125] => -0.052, 6.58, 7.6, 6.99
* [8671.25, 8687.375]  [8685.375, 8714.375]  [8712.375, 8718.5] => -0.007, 6.95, 7.75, 7.41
